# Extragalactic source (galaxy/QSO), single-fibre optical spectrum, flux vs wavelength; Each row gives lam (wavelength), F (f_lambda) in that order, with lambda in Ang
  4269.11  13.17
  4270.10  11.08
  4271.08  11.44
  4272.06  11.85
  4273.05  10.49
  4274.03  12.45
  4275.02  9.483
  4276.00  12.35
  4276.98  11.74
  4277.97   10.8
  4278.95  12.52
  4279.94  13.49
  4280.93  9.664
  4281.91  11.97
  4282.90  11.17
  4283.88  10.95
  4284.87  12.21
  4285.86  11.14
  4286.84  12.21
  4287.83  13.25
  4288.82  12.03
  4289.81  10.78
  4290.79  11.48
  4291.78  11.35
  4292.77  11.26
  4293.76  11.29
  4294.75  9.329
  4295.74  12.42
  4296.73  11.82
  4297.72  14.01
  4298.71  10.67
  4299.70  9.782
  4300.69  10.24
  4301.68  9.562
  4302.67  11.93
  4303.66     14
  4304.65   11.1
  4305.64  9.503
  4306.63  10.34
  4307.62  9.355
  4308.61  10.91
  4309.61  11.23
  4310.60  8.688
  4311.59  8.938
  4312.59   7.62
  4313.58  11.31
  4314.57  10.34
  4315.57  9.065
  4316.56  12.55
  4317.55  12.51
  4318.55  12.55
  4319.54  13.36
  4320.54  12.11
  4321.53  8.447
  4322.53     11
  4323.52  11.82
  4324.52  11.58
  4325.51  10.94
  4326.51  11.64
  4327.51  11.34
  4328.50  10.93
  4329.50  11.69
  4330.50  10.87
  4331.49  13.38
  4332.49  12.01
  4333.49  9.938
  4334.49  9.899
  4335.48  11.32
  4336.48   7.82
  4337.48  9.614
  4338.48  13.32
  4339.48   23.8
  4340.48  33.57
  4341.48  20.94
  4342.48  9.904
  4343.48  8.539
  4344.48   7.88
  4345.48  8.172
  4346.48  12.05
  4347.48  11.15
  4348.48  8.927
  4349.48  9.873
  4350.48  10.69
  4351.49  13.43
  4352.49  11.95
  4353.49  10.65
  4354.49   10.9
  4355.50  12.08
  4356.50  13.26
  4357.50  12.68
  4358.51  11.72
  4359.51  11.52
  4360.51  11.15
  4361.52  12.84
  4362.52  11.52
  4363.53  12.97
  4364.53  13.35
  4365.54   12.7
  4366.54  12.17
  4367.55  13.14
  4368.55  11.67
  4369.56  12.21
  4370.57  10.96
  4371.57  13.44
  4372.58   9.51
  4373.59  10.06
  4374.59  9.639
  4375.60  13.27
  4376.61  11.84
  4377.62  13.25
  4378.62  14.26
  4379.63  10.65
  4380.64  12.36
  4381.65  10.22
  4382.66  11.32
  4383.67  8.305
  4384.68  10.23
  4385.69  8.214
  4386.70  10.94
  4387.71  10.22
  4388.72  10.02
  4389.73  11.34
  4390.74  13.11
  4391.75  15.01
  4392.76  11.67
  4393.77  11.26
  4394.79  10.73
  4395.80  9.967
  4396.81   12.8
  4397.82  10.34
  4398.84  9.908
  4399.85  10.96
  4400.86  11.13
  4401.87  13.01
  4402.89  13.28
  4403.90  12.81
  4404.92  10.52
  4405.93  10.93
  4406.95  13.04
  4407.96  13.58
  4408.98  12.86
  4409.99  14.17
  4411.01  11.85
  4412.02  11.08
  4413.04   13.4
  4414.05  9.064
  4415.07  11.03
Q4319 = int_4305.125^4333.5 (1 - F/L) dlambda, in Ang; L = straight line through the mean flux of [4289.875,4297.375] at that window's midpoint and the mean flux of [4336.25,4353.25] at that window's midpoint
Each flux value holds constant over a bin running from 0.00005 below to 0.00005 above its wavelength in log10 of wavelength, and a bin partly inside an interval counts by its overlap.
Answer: 3.0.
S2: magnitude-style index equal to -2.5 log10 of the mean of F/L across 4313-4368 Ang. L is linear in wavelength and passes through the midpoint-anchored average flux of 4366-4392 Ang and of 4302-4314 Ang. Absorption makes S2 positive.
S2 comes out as -0.12 mag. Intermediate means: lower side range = 10.4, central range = 12.1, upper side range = 11.4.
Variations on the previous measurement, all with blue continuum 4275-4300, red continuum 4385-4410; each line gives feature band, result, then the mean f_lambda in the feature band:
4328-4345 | -0.147 mag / 13.3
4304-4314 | 0.163 mag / 9.95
